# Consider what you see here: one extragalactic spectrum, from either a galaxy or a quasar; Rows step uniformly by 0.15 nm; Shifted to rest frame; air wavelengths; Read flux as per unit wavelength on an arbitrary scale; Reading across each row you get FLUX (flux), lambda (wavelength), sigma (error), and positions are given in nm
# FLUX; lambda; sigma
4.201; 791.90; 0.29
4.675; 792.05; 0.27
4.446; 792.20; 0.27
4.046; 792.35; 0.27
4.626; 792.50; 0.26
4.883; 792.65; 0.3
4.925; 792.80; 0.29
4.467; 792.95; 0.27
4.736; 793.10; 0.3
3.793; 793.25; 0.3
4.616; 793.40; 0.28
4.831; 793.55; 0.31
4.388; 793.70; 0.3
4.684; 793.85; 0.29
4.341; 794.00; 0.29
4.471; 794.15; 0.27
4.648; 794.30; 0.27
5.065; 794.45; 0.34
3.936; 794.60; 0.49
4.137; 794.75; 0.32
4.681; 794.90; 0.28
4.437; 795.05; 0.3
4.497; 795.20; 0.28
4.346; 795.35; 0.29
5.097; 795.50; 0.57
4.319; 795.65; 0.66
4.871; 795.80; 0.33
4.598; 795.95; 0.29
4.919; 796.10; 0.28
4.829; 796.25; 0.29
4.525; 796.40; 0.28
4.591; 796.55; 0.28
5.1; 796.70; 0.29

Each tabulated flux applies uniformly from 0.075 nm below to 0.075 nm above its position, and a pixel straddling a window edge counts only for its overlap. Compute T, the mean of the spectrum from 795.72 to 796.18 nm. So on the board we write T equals 4.79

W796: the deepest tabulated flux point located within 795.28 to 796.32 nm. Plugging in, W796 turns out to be 4.319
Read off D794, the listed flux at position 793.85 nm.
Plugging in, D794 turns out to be 4.684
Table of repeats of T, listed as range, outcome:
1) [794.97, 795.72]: 4.54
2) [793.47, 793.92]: 4.63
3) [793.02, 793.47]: 4.38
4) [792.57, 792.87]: 4.9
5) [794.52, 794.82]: 4.05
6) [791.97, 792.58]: 4.45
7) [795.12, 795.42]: 4.42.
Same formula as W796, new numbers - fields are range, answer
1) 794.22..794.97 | 3.936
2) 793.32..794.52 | 4.341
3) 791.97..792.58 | 4.046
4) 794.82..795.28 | 4.437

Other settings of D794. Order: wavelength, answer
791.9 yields 4.201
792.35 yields 4.046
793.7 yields 4.388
